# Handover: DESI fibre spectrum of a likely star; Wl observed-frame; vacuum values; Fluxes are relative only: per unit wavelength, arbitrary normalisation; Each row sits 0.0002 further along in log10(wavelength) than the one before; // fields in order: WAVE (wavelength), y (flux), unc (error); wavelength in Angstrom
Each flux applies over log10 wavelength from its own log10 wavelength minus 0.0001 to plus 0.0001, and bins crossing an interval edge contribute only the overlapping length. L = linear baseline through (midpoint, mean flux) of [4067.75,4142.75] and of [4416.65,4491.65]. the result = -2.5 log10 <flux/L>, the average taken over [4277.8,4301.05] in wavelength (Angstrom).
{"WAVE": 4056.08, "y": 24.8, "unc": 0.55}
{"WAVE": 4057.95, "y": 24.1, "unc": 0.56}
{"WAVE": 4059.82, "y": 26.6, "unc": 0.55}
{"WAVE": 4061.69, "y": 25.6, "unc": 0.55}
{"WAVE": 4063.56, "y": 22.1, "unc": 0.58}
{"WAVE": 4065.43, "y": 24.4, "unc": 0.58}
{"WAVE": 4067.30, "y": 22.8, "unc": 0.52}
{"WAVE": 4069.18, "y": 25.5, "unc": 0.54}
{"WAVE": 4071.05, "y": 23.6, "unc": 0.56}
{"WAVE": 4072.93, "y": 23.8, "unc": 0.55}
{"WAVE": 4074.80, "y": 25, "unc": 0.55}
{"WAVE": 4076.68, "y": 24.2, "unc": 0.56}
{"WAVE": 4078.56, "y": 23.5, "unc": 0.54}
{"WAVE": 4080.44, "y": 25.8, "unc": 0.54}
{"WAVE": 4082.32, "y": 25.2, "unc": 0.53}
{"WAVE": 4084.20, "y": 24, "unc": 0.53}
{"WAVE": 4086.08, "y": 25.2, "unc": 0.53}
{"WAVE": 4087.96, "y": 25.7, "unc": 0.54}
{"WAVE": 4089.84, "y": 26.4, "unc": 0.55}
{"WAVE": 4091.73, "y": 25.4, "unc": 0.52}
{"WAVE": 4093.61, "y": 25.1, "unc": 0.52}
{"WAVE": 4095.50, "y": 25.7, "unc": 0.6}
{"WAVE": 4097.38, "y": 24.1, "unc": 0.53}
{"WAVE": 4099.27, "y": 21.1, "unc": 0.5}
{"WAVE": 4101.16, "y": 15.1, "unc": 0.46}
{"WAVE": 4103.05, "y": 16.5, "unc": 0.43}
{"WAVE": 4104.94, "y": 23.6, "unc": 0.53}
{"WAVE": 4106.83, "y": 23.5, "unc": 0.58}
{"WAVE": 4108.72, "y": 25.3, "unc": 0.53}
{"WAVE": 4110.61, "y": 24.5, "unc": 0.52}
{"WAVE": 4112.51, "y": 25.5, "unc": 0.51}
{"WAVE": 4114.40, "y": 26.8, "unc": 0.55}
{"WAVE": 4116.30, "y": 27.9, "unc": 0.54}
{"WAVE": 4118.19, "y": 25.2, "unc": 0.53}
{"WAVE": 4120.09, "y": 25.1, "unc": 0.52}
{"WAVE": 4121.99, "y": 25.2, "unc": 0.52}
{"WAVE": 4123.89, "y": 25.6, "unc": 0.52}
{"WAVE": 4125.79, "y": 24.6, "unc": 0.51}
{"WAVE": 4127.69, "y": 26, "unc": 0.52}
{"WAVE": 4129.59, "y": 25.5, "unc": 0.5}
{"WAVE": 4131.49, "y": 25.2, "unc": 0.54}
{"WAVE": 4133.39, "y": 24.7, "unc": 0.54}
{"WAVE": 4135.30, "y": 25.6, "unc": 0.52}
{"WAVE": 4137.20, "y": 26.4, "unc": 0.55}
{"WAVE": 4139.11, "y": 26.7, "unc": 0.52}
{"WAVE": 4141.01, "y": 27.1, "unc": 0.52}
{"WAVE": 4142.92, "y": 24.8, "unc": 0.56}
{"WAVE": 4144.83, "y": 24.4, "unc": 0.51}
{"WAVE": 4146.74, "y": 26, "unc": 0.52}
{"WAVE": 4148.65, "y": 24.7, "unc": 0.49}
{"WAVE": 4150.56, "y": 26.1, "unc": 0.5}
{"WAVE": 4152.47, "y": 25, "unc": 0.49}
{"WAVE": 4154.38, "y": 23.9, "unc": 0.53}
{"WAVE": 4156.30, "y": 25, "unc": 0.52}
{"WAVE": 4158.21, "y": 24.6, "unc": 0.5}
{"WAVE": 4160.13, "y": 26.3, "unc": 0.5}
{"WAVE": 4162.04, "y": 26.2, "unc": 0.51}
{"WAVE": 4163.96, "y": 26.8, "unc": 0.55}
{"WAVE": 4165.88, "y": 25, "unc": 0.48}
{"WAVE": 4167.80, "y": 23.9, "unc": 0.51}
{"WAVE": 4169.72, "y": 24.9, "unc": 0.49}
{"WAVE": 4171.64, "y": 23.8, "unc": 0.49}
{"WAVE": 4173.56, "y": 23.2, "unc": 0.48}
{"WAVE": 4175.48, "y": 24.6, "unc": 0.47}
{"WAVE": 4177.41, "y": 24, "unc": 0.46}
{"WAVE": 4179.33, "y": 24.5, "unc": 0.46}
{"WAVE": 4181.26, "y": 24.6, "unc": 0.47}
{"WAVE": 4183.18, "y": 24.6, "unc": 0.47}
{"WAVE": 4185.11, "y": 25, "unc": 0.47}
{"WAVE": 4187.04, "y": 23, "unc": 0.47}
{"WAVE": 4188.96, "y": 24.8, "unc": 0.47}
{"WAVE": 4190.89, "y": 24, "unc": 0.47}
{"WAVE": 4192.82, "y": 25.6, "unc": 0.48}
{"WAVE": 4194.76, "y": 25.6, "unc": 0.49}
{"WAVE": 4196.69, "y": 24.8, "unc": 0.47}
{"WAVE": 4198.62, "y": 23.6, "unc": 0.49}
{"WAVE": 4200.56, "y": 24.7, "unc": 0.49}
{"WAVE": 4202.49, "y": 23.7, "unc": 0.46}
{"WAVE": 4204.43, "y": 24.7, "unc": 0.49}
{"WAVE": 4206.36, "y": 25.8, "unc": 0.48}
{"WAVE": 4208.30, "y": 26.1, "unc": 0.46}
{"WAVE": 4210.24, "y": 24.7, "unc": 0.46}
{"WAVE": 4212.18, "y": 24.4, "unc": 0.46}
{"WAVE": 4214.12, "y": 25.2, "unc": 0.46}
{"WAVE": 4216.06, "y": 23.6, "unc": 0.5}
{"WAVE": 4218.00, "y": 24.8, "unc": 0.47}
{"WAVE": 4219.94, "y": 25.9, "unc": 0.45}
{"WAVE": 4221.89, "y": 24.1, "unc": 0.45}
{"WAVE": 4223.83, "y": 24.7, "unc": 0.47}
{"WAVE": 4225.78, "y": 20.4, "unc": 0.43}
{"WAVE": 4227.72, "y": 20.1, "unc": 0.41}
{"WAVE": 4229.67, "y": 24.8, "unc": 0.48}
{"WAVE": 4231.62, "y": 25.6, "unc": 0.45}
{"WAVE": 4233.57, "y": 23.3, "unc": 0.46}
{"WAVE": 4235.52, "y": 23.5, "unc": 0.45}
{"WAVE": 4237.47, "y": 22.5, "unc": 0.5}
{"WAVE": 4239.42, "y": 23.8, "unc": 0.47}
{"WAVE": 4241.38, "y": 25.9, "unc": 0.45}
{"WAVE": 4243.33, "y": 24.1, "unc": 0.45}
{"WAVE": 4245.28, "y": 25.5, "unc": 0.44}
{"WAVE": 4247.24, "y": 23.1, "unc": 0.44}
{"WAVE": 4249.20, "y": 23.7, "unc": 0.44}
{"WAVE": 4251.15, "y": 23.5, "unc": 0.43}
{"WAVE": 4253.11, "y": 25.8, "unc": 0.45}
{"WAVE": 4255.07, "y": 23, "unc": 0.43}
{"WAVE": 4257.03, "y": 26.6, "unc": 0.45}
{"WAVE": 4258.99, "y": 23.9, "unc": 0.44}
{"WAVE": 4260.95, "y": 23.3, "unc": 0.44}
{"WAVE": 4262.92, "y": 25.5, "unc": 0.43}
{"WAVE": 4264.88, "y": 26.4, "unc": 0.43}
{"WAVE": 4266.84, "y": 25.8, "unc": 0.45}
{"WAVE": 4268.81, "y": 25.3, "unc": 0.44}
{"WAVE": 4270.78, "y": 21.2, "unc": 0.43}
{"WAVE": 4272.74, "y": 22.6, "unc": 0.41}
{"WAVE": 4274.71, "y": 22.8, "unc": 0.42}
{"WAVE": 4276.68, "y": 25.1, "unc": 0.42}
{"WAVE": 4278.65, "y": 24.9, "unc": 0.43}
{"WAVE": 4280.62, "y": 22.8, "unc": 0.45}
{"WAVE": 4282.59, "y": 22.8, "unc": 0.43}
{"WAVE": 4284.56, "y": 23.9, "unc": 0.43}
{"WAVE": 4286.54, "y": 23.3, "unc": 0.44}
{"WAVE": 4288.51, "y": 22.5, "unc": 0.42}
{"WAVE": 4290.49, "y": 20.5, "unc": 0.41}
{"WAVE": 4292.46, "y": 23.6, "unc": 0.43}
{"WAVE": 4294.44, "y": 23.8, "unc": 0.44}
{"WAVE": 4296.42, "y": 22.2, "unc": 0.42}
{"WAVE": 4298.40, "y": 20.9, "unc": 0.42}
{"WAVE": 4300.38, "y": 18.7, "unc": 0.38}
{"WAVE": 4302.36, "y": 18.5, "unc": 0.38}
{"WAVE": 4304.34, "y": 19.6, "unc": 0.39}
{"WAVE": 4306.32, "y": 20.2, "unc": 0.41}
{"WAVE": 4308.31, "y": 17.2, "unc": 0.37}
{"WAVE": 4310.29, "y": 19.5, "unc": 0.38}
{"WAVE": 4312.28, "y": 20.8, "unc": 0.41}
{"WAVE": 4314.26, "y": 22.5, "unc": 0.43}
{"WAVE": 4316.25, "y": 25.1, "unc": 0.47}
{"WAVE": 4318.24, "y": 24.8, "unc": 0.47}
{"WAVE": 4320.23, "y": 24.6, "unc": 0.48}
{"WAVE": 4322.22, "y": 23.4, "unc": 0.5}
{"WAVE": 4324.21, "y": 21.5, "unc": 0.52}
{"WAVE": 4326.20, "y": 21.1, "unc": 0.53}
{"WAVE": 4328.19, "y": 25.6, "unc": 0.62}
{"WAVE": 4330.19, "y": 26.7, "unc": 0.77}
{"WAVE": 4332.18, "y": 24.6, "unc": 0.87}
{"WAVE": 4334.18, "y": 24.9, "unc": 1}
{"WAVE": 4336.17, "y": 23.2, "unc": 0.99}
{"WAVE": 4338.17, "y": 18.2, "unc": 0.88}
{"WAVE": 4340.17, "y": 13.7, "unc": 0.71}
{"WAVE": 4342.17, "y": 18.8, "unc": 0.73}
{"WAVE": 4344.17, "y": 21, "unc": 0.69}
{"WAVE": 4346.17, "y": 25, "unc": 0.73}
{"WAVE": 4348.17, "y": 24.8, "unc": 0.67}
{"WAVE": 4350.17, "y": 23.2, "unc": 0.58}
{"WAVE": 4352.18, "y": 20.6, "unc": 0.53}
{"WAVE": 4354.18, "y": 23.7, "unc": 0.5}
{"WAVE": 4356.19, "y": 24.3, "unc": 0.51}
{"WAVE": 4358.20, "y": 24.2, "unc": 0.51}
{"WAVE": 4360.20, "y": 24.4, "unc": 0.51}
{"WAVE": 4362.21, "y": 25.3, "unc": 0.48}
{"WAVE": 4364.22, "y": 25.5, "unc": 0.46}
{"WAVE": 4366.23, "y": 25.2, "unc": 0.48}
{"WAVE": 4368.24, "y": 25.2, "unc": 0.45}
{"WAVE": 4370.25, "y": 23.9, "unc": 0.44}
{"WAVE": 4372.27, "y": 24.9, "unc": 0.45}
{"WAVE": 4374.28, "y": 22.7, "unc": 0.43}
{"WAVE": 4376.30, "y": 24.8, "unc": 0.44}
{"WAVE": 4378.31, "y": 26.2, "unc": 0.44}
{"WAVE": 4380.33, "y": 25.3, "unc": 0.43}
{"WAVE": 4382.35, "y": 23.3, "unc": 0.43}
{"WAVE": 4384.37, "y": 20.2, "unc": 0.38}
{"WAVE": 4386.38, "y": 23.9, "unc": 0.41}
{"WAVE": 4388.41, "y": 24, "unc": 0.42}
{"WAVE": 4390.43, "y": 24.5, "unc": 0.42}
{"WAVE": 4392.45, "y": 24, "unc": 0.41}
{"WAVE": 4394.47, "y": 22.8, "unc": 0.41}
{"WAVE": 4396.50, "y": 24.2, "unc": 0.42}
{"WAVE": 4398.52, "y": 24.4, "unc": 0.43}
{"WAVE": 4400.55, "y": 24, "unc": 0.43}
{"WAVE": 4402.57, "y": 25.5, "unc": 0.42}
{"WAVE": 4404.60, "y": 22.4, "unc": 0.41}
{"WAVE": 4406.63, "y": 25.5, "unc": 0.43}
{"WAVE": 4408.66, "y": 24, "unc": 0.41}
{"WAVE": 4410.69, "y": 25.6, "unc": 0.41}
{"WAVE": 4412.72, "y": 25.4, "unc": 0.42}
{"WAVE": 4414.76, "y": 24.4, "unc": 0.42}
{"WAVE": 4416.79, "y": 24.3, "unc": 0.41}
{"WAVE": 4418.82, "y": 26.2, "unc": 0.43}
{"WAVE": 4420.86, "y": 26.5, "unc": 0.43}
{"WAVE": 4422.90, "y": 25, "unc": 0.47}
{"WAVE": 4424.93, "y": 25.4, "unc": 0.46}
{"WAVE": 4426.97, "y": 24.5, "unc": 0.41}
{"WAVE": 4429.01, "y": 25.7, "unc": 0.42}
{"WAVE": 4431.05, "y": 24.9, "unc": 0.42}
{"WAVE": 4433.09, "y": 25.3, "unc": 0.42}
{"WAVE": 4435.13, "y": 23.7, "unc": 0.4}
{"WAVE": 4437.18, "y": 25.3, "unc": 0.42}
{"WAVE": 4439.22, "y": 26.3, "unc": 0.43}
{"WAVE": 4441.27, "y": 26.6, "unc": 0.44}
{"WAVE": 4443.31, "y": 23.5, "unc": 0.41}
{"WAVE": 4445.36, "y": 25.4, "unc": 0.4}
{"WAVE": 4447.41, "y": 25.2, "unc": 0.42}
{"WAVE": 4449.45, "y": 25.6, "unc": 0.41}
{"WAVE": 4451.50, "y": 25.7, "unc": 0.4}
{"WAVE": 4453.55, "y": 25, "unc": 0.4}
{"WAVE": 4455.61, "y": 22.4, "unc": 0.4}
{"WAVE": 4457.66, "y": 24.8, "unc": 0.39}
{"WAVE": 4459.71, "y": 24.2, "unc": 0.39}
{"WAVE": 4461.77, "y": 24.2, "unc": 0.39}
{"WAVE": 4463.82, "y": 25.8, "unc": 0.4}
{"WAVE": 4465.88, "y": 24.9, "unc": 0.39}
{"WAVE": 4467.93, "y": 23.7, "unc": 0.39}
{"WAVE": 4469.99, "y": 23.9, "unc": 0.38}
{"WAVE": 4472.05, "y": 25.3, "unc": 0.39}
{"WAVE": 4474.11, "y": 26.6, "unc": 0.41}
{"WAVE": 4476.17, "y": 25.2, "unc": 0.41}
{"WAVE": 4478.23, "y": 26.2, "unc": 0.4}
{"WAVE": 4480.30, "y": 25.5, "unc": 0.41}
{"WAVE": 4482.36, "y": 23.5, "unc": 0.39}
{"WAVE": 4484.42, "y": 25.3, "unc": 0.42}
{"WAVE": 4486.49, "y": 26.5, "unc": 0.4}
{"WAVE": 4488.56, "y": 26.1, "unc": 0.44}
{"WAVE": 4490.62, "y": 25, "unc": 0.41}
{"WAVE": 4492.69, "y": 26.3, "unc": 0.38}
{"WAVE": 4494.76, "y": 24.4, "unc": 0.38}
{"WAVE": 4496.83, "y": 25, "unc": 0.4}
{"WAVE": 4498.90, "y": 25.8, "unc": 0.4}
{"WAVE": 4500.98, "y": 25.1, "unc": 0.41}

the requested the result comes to 0.11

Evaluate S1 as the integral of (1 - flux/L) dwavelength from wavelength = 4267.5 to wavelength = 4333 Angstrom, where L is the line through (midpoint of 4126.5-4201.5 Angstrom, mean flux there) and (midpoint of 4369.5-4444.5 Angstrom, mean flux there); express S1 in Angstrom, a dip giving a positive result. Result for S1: 5.9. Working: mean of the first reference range 25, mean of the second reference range 24.6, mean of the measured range 22.5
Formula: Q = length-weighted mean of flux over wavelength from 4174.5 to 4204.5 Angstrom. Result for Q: 24.5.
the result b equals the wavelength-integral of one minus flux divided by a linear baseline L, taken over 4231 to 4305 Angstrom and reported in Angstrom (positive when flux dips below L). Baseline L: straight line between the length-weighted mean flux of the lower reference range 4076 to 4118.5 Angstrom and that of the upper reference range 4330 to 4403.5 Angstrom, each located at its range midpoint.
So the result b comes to 1.0 Angstrom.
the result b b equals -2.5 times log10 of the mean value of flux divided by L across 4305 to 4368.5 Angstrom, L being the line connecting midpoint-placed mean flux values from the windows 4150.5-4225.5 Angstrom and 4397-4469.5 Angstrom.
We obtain 0.10 mag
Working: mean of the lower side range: 24.7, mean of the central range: 22.7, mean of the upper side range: 24.9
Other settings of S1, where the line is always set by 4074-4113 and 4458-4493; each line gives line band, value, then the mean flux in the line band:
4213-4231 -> 0.36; 23.8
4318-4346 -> 2.66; 22.3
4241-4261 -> -0.04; 24.4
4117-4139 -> -1.41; 25.5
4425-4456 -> -0.04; 25.1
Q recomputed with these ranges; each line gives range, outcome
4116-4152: 25.6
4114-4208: 25.1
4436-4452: 25.4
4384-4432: 24.5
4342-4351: 22.9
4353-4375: 24.5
